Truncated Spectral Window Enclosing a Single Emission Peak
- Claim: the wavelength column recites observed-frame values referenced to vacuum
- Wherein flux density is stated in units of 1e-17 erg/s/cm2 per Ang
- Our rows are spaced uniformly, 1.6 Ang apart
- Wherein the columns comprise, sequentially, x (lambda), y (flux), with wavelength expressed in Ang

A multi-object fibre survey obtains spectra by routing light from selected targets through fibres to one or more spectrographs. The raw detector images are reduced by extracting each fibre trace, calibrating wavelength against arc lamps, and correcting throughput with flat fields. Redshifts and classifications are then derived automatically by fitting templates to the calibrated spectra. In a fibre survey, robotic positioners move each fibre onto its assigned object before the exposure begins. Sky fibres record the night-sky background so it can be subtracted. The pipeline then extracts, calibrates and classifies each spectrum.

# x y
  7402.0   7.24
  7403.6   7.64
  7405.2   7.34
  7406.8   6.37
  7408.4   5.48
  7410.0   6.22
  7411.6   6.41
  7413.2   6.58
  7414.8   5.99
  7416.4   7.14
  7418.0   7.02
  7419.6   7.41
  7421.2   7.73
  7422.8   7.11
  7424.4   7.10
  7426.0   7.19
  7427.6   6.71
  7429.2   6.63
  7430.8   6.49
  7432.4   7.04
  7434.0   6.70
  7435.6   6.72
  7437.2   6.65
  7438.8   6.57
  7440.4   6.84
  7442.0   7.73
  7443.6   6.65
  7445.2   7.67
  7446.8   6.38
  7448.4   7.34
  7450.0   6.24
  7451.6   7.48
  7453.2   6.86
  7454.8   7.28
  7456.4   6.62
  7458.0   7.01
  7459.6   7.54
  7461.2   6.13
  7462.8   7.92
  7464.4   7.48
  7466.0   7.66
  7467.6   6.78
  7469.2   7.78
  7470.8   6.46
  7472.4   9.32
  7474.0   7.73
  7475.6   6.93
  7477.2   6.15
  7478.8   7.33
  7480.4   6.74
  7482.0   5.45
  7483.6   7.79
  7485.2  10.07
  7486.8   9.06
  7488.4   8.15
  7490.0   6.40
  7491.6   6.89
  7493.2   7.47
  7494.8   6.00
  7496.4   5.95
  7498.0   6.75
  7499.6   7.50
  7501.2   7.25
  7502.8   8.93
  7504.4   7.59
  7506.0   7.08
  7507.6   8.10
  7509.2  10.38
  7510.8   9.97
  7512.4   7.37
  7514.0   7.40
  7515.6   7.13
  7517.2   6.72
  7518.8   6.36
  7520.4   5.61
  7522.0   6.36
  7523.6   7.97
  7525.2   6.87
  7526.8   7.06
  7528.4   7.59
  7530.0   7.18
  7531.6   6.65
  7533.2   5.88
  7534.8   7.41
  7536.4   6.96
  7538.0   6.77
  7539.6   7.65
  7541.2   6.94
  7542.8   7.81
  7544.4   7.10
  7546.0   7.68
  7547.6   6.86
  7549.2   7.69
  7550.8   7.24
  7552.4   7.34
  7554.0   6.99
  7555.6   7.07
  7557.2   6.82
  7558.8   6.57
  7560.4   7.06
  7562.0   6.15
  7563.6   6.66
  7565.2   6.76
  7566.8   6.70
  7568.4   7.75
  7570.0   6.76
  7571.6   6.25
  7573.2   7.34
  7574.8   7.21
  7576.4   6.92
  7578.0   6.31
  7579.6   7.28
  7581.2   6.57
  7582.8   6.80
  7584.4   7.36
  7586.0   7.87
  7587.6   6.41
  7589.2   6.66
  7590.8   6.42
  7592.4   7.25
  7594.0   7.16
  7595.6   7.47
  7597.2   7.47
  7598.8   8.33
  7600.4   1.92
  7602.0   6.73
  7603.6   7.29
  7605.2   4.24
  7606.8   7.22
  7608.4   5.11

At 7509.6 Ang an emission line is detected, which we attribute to [N II] 6583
